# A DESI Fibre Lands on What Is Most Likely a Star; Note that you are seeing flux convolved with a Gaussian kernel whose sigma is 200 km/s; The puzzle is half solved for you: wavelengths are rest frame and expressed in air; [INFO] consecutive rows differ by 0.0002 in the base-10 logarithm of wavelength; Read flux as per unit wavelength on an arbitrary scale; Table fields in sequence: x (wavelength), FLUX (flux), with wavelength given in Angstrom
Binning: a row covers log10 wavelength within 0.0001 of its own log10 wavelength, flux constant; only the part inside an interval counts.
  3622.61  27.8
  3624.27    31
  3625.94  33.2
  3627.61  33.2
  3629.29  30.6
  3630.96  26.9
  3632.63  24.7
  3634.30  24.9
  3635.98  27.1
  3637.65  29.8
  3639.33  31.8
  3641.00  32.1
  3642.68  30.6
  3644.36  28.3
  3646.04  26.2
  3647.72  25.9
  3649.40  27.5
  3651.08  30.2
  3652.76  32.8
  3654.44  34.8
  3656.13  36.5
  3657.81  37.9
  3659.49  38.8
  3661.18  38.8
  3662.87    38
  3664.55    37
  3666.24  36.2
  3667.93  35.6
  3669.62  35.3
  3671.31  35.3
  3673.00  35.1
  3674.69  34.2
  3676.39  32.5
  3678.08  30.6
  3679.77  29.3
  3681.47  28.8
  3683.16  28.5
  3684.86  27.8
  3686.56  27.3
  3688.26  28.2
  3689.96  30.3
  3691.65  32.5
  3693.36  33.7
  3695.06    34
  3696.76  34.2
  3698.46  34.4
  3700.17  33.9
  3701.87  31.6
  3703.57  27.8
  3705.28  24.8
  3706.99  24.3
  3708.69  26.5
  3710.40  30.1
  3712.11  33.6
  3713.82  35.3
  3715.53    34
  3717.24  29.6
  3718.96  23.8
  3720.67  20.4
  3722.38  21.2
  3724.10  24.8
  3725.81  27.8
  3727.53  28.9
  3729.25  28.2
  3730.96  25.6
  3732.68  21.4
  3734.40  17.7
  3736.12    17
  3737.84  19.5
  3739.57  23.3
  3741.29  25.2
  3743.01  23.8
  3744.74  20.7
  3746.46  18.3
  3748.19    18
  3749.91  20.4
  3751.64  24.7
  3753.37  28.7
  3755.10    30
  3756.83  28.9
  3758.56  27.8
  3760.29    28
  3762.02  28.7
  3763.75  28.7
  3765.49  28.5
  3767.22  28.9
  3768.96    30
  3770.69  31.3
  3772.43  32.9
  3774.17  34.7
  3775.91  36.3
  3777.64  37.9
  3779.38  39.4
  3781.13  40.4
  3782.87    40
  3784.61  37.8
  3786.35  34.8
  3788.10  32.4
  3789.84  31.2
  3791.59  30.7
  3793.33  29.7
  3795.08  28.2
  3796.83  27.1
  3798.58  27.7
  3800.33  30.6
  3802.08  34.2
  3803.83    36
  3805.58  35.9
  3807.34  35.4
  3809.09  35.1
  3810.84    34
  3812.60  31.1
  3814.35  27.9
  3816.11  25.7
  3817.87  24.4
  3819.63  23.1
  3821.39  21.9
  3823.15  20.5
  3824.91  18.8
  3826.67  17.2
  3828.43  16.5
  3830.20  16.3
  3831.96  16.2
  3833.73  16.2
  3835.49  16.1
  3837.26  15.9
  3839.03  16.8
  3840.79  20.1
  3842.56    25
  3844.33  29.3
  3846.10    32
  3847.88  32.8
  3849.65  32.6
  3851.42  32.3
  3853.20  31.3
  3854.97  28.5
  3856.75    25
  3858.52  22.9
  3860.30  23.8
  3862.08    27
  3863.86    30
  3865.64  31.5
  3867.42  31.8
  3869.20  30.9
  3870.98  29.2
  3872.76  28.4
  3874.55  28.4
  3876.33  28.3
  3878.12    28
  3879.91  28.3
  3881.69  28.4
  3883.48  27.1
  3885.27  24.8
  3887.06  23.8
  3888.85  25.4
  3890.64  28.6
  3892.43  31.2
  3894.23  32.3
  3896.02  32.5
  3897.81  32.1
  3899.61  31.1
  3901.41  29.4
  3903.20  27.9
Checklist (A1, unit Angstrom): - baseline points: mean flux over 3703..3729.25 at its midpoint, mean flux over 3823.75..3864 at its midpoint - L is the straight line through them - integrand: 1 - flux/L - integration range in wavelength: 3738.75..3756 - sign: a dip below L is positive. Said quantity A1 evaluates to 2.1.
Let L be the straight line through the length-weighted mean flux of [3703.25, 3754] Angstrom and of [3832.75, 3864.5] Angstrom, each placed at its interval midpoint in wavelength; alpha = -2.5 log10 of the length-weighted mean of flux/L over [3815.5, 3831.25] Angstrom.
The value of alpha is 0.23 mag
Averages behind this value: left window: 24.8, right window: 25.4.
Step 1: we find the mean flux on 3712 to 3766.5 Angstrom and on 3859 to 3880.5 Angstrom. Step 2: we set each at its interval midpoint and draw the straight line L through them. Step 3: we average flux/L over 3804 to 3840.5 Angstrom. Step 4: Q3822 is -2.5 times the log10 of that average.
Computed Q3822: 0.17 mag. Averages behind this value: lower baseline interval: 25.3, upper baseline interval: 28.7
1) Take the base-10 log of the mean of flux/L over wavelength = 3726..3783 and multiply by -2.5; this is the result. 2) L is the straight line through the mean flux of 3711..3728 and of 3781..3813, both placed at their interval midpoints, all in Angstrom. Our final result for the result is 0.11 mag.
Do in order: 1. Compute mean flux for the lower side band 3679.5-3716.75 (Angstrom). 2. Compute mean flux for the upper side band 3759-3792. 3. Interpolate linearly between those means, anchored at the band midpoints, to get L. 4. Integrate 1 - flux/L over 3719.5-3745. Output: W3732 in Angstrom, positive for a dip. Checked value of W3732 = 6.9 Angstrom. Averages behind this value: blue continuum 30.5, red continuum 33.3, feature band 23.1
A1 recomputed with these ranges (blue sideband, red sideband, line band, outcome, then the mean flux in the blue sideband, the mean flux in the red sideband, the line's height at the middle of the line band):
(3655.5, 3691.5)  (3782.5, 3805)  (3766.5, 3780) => -0.6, 33.4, 32.2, 32.4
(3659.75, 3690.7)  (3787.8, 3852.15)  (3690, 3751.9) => 8.8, 32.8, 26.3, 30.8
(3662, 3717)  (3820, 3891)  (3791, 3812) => -3.6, 31.9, 25.2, 27.4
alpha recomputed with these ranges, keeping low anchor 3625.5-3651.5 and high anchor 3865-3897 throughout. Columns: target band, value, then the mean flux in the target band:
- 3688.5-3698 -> -0.14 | 32.7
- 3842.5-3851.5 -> -0.08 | 31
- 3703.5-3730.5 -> 0.05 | 27.5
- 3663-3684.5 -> -0.15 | 33.2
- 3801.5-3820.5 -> -0.08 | 31.1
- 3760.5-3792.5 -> -0.16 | 33.5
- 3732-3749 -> 0.37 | 20.5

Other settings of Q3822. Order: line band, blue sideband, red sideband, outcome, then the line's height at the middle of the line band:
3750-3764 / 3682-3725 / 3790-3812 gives 0.113 mag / 30.8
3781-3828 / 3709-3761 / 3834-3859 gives -0.170 mag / 25.4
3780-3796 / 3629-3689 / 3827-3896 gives -0.204 mag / 28.1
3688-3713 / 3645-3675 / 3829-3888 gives 0.062 mag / 32.5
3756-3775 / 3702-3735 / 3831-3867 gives -0.139 mag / 26.3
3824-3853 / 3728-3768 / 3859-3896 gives 0.216 mag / 27.2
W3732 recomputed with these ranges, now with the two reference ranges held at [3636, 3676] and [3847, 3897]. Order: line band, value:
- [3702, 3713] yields 1.4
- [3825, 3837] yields 5.3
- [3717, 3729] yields 2.5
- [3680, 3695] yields 1.3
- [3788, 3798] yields 0.3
